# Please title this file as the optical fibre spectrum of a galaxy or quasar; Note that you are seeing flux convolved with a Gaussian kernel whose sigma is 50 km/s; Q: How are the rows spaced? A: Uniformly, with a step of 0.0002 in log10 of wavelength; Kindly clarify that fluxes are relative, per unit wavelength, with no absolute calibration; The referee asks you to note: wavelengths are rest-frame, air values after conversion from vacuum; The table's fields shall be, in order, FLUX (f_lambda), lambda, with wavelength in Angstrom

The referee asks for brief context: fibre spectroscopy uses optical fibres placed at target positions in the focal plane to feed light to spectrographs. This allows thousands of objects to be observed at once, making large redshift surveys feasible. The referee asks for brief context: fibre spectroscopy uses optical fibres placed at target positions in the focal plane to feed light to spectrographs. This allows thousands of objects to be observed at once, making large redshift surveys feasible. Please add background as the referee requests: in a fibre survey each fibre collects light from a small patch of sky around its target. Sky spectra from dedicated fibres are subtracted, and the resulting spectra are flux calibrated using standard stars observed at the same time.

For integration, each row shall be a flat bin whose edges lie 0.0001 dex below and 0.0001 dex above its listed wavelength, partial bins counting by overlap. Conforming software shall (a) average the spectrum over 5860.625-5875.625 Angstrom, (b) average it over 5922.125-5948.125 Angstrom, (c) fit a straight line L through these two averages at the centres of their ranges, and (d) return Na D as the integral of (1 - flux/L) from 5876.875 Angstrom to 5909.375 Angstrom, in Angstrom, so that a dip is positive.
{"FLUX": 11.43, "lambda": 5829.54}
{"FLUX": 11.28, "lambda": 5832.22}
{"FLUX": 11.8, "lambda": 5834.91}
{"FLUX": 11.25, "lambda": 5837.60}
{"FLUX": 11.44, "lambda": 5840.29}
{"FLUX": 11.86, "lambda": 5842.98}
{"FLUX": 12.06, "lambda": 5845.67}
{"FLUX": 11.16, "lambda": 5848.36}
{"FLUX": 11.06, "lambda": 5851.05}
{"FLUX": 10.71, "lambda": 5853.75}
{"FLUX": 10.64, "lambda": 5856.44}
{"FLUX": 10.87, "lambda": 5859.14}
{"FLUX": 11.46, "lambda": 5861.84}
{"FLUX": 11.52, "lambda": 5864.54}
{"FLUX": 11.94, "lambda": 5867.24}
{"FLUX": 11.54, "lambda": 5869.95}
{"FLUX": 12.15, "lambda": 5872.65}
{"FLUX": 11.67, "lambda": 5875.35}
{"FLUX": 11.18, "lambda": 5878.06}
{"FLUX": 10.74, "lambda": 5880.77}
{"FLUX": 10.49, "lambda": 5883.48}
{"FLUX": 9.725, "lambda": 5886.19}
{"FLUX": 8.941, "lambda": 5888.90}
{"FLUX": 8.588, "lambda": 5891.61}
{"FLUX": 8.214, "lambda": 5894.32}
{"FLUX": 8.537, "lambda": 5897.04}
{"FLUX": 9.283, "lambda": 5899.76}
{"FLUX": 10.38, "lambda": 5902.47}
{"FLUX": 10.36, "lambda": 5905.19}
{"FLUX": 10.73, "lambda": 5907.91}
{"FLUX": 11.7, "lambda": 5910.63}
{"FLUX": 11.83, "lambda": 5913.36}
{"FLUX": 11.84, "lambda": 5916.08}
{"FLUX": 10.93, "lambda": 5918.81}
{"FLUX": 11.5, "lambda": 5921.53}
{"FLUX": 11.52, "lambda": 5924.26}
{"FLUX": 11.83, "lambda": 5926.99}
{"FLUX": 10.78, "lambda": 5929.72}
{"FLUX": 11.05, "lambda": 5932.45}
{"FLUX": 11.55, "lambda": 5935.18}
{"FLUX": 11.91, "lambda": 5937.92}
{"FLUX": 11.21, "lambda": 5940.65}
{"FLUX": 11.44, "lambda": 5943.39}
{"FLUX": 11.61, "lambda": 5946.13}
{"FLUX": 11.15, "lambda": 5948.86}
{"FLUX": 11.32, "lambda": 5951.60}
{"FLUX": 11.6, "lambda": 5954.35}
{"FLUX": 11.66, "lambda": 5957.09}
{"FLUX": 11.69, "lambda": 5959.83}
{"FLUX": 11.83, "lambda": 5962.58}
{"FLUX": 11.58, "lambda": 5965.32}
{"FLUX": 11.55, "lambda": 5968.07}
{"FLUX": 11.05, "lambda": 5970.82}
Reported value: 5.2 Angstrom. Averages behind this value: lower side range 11.7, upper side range 11.4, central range 9.76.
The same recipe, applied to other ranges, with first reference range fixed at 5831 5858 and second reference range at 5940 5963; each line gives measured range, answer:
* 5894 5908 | 2.25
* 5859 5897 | 2.71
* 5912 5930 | -0.09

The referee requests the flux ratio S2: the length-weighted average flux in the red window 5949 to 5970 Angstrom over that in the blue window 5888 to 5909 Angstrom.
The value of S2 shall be 1.23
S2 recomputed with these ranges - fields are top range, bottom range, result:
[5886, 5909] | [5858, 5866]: 0.83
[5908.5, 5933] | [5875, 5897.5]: 1.17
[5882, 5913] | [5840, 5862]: 0.87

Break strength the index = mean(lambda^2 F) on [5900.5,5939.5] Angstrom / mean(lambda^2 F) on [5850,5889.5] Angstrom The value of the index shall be 1.0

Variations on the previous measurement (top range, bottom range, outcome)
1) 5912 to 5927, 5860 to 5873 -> 1.01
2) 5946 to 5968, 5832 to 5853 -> 1.05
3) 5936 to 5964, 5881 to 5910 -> 1.22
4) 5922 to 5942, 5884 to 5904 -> 1.26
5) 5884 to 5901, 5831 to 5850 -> 0.79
